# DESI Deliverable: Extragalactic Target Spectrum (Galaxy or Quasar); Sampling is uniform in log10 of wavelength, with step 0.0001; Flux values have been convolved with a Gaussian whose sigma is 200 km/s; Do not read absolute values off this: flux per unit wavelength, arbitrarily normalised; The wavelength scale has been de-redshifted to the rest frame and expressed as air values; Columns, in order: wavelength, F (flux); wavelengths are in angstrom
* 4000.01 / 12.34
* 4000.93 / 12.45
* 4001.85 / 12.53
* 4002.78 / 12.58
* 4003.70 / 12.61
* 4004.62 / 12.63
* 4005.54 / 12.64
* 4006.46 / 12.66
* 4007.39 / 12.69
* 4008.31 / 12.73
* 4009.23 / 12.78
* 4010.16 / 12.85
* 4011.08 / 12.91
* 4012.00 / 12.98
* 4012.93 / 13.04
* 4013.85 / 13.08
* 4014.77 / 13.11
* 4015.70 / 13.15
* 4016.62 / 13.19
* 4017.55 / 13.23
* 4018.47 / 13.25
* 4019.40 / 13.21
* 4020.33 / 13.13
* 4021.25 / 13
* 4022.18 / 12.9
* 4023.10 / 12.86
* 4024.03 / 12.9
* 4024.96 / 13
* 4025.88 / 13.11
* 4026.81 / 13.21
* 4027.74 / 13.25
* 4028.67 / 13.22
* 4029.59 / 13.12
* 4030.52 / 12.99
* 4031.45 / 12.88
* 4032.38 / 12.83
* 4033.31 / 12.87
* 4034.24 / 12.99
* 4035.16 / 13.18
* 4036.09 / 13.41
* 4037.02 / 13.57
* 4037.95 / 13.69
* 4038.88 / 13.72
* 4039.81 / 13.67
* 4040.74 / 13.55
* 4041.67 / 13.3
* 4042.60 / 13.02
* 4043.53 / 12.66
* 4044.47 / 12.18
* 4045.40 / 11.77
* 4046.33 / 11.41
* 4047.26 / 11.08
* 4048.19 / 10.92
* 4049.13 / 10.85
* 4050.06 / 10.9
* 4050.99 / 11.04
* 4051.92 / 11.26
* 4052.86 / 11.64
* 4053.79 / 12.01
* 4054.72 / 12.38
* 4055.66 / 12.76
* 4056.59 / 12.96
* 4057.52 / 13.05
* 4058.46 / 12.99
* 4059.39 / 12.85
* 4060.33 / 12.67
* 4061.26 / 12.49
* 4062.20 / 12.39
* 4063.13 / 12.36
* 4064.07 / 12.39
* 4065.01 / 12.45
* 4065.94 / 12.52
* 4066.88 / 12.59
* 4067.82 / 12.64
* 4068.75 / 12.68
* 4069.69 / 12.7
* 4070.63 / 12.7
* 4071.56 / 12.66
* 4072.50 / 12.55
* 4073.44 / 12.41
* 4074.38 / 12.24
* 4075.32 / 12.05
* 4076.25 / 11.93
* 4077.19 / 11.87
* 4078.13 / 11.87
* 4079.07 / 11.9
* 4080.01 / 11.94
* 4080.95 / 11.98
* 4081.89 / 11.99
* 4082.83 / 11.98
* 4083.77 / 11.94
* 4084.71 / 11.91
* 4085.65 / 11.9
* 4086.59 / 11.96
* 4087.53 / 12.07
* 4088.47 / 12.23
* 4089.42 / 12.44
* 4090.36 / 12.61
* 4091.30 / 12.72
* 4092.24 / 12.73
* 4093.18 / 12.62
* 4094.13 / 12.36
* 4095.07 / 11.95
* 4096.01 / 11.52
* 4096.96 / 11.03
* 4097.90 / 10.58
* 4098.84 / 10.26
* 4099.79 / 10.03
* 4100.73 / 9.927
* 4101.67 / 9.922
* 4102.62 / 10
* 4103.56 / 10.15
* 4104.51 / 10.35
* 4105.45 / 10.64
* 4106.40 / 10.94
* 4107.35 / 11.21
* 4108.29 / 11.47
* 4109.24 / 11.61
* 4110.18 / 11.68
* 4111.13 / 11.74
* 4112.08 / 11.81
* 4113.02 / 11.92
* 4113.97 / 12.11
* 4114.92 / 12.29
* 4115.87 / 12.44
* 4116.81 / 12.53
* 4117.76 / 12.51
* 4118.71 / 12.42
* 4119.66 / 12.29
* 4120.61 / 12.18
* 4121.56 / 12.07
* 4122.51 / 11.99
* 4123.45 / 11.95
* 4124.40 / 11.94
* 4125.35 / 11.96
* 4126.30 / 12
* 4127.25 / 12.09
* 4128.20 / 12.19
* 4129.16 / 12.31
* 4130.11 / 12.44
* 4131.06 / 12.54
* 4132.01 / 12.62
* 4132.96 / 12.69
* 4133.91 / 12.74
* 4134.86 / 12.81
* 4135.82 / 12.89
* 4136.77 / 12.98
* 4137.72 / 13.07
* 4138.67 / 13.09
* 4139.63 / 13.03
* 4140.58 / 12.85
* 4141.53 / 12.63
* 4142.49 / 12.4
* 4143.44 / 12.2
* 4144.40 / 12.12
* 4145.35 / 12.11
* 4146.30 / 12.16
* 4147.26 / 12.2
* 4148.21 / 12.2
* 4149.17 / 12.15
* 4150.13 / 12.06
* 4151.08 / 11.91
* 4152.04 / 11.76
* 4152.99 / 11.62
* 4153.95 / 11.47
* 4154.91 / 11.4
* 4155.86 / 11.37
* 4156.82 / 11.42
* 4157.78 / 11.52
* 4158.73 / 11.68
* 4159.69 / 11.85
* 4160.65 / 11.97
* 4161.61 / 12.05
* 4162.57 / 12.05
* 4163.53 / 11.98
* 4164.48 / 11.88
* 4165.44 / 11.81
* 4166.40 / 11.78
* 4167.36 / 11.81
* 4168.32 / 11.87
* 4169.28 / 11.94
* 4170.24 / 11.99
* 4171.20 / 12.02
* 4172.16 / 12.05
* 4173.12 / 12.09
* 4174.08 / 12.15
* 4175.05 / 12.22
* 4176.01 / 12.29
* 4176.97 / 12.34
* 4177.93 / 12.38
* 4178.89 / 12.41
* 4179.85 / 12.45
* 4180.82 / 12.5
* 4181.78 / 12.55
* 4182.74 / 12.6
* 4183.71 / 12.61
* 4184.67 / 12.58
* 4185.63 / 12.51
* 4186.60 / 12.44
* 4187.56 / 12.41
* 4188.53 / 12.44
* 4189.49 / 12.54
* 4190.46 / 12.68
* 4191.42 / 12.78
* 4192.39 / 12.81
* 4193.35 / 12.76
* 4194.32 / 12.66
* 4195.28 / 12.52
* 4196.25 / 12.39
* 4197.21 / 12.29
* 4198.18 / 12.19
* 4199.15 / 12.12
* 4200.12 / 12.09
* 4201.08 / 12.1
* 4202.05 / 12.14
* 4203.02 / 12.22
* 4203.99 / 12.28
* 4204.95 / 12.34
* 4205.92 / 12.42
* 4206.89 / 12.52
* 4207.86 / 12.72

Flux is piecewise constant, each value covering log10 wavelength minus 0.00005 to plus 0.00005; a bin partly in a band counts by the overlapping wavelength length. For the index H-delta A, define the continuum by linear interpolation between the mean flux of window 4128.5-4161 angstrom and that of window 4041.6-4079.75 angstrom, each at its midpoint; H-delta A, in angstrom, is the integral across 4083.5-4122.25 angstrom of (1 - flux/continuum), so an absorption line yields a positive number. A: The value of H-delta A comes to 1.87 angstrom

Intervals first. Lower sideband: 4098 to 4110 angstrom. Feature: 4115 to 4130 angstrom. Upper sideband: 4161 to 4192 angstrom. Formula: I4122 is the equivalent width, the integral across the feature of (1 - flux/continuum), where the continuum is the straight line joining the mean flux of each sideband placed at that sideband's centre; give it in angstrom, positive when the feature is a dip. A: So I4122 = -1.63 angstrom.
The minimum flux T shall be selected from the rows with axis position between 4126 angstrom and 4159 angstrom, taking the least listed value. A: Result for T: 11.37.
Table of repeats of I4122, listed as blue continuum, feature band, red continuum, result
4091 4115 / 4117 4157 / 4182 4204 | -1.9 angstrom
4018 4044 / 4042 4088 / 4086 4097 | 1.7 angstrom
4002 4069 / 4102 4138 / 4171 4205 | 1.6 angstrom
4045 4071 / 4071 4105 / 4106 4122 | 1.0 angstrom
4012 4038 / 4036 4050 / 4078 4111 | 0.2 angstrom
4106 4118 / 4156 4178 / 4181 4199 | 0.7 angstrom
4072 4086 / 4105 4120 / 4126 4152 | 0.5 angstrom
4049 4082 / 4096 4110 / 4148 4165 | 1.7 angstrom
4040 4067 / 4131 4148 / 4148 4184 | -0.8 angstrom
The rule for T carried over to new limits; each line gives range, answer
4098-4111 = 9.922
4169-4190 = 11.94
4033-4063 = 10.85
